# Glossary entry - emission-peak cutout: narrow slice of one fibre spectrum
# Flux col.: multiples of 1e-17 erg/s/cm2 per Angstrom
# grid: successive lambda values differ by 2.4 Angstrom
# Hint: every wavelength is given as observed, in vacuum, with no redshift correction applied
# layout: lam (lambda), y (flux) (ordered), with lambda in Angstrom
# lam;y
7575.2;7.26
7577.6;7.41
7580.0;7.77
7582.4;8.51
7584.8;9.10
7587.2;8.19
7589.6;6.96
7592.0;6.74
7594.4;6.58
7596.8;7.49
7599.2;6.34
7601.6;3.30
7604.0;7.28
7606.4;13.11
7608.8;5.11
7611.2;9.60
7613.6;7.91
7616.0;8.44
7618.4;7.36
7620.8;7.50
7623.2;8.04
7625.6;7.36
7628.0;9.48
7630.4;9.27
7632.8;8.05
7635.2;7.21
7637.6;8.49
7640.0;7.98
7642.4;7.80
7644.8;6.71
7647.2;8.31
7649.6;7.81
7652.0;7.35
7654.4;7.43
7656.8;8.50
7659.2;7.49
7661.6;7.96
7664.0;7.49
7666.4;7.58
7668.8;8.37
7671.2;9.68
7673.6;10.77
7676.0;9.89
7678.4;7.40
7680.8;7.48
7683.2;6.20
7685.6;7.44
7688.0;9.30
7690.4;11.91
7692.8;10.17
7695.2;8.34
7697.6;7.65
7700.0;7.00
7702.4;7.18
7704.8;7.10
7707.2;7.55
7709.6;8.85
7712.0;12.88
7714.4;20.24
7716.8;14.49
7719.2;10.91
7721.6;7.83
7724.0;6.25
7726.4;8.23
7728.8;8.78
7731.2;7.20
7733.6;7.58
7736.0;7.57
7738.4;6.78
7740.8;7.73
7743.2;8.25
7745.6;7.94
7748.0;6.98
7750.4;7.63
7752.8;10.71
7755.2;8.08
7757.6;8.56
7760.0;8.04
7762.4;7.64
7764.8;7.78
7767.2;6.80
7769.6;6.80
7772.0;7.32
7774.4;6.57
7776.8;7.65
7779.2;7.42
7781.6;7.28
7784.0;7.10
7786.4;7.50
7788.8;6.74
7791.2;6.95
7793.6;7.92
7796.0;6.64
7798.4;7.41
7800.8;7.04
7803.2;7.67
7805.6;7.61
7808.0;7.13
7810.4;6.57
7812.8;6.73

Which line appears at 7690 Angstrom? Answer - H-alpha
